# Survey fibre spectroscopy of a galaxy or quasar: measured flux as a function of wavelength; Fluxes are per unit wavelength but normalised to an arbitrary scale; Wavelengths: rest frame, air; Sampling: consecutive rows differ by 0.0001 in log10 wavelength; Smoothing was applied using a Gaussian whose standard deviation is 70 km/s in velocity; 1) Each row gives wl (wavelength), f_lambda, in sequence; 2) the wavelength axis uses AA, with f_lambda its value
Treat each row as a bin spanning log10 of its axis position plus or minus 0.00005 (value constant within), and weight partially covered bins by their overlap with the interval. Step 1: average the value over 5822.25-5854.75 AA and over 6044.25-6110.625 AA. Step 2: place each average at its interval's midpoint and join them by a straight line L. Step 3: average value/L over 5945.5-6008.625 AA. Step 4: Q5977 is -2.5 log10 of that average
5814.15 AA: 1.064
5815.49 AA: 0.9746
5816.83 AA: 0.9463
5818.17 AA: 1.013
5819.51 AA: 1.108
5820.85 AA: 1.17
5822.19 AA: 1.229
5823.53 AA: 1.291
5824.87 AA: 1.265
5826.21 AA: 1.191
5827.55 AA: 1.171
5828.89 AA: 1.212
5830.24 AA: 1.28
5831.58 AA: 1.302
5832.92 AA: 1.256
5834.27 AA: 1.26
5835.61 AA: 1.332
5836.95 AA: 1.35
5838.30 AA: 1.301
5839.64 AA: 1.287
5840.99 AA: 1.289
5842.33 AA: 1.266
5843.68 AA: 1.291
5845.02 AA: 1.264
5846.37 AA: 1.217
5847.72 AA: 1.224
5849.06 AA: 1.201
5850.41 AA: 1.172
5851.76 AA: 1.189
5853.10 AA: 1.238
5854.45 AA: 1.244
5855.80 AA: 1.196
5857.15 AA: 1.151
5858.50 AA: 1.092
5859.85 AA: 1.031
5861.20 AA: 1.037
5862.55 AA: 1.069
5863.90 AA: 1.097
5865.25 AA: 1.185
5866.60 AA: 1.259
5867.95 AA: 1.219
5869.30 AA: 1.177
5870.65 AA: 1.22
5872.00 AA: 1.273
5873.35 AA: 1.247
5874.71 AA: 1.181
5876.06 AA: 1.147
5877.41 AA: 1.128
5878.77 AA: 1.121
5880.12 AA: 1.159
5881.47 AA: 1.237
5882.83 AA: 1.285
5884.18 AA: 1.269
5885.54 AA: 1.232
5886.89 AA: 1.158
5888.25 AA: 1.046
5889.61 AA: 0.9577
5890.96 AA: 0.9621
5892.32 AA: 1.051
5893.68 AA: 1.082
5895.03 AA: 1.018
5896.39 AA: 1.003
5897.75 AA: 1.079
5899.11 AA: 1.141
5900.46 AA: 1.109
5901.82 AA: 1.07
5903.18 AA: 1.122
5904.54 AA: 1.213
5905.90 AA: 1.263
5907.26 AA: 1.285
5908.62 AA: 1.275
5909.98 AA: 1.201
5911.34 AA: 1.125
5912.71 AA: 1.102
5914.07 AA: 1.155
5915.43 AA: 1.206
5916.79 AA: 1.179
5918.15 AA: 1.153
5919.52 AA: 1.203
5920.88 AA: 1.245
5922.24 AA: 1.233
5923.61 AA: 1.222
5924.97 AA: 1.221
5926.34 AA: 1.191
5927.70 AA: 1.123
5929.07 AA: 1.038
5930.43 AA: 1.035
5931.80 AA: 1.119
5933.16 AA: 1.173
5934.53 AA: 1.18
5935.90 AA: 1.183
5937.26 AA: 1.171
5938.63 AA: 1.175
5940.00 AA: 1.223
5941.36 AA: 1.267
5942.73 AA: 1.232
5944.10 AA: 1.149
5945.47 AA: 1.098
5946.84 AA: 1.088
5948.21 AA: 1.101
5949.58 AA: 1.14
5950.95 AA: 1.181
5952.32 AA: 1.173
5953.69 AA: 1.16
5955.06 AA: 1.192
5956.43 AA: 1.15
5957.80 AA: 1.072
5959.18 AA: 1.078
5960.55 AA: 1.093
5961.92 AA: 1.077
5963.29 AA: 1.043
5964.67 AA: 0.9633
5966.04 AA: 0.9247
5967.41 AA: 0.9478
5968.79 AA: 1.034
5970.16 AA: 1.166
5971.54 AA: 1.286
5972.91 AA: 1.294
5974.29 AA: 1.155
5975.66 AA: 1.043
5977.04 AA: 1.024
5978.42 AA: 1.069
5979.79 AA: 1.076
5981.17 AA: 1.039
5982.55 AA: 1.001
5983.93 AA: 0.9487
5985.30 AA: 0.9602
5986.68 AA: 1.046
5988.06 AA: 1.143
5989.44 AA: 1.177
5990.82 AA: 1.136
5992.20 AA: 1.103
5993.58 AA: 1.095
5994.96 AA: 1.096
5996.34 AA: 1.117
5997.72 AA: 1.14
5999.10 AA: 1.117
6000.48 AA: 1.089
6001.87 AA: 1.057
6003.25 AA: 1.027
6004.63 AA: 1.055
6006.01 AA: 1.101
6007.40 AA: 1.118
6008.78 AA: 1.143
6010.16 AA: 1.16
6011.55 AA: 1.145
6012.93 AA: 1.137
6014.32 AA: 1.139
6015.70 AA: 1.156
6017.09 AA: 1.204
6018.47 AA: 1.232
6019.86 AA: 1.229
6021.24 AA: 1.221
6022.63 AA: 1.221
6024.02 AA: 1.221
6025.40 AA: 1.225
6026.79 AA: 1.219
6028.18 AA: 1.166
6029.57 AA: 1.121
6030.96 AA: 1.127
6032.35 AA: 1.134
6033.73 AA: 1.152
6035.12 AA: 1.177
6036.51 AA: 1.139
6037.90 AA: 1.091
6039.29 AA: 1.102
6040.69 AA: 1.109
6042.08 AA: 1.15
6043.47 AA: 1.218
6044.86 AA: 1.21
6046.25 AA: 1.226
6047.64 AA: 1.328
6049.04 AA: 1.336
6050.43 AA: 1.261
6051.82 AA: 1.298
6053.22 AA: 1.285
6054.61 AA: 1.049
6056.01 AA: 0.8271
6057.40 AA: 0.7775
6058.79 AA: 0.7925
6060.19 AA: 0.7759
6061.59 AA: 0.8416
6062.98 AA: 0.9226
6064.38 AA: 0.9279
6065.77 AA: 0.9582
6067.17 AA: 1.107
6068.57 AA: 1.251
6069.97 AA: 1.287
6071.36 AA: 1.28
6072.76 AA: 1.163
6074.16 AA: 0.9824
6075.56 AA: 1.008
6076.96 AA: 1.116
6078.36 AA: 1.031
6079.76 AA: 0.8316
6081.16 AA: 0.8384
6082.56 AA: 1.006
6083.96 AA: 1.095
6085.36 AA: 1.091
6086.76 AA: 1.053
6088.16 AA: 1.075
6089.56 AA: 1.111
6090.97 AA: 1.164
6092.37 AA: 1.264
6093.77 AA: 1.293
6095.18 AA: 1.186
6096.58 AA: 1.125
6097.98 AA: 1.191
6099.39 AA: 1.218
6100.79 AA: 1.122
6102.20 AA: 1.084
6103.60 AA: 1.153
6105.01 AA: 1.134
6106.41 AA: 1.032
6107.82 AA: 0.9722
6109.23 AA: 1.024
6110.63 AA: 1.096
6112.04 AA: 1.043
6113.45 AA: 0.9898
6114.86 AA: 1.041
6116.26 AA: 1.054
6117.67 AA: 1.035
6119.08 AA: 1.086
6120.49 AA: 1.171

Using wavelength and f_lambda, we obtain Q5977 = 0.06 mag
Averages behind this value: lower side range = 1.25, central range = 1.09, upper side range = 1.09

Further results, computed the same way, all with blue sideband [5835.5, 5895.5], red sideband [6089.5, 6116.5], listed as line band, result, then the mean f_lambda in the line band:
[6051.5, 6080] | 0.103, 1.02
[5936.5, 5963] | 0.010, 1.15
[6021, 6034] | -0.041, 1.18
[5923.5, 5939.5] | 0.011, 1.15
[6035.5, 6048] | -0.036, 1.17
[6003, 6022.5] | -0.012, 1.15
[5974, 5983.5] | 0.098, 1.05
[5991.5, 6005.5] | 0.053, 1.09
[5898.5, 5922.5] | -0.013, 1.18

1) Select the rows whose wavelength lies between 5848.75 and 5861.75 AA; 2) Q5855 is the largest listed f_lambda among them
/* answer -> 1.244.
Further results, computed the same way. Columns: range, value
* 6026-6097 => 1.336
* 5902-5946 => 1.285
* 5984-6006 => 1.177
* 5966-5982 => 1.294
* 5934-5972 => 1.286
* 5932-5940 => 1.223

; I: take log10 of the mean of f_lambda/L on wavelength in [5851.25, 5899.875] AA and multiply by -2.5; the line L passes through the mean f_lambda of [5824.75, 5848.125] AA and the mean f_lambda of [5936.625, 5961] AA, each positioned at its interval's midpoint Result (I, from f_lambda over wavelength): 0.08 mag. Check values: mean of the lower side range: 1.26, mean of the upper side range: 1.15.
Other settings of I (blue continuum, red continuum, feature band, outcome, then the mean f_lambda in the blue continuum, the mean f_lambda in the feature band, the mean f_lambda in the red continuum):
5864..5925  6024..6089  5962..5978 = 0.05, 1.16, 1.08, 1.09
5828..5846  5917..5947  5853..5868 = 0.10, 1.28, 1.14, 1.17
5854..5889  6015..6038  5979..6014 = 0.09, 1.17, 1.09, 1.18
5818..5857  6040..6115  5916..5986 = 0.04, 1.24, 1.12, 1.09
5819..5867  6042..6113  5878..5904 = 0.07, 1.21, 1.11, 1.09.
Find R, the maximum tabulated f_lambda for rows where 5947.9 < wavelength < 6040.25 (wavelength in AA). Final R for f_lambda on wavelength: 1.294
